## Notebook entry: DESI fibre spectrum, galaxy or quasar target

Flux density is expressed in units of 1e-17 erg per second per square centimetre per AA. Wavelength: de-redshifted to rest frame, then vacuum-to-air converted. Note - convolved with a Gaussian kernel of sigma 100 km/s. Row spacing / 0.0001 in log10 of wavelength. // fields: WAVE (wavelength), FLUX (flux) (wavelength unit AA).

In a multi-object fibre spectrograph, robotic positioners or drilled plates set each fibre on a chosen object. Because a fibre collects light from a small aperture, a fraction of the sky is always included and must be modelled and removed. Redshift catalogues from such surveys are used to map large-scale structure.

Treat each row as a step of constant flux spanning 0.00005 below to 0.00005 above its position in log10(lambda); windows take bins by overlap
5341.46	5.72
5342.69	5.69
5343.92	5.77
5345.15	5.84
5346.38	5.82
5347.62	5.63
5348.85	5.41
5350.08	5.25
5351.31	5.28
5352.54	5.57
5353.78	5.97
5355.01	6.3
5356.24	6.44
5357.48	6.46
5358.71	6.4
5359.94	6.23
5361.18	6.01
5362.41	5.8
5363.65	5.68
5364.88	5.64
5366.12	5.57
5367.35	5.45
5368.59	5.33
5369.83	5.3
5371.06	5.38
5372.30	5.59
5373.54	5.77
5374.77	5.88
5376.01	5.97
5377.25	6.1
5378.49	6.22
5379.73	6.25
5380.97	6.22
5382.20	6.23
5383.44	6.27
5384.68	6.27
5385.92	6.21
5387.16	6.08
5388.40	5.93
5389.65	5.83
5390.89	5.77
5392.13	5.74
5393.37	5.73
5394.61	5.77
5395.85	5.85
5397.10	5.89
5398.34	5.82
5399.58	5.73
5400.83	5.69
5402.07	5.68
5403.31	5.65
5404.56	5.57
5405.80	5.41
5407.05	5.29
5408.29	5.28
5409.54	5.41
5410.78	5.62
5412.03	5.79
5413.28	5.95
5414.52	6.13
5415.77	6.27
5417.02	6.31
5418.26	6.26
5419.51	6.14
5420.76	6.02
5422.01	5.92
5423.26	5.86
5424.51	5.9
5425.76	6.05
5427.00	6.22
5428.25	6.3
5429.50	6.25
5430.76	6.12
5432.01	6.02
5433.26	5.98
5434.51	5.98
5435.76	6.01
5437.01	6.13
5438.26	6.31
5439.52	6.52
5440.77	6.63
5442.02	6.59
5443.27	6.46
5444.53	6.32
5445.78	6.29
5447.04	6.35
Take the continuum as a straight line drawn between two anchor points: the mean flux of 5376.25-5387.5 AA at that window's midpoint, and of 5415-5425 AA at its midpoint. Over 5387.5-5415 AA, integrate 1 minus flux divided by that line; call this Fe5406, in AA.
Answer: 1.9 AA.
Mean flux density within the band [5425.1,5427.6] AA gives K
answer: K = 6.15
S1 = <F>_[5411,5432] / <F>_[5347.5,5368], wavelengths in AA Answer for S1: 1.04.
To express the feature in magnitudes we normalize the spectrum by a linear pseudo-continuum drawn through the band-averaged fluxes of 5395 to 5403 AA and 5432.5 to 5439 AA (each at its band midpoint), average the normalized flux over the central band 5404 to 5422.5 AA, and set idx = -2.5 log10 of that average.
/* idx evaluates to 0.01 mag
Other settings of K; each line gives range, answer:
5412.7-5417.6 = 6.17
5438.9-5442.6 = 6.59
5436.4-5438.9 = 6.21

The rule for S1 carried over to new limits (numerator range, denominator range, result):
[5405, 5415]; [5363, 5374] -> 1.02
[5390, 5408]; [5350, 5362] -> 0.94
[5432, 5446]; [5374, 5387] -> 1.02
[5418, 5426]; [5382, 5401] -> 1.01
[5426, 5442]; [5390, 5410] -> 1.10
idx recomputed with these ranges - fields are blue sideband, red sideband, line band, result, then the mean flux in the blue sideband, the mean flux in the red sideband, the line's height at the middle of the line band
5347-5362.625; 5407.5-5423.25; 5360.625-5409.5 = 0.02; 5.91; 5.92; 5.91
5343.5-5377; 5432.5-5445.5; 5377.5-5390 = -0.04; 5.77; 6.29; 5.93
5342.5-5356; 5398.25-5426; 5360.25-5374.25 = 0.02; 5.71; 5.81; 5.74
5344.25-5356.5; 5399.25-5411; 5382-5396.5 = -0.07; 5.73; 5.53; 5.59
